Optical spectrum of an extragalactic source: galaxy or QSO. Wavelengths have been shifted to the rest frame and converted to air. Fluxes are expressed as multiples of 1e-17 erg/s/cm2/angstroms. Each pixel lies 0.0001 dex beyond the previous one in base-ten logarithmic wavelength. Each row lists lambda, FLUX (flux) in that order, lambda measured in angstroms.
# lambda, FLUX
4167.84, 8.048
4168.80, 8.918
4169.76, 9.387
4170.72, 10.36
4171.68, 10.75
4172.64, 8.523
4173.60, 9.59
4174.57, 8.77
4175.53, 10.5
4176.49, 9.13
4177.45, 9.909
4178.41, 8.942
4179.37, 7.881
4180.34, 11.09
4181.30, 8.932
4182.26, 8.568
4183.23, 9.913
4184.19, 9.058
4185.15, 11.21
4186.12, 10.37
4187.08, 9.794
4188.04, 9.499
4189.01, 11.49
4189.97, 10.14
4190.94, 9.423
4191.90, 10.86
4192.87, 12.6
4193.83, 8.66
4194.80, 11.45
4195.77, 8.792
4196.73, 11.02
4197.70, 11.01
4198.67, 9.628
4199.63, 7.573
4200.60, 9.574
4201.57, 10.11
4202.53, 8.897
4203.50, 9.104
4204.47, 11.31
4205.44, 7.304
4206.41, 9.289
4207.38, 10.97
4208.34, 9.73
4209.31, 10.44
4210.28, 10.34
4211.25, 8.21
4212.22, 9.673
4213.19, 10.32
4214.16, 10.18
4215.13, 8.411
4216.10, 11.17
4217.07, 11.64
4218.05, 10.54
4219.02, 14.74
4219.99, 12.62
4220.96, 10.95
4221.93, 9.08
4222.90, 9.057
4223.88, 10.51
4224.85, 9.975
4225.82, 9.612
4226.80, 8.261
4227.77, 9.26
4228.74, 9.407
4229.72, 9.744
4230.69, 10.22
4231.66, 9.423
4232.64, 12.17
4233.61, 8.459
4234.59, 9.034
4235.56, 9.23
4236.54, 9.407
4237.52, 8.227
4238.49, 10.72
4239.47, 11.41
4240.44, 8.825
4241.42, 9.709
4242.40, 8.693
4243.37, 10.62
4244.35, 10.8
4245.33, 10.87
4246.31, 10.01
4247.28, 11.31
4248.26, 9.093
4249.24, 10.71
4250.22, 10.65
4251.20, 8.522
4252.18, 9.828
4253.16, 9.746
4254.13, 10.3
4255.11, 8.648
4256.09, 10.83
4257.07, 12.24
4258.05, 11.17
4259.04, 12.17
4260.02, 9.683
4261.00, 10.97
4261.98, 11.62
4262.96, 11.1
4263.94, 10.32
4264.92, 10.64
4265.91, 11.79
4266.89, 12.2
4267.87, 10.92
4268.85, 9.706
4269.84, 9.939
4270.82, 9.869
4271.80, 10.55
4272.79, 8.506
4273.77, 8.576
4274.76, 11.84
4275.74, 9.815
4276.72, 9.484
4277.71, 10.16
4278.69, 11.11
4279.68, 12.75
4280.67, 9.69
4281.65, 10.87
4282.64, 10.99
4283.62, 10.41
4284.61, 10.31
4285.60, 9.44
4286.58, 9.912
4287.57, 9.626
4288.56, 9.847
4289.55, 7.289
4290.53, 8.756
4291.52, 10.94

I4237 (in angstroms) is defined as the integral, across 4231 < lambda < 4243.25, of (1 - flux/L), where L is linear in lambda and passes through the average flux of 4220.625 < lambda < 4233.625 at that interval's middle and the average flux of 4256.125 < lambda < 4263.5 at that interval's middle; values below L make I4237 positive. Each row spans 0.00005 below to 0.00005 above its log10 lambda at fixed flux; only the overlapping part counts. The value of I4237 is 0.67 angstroms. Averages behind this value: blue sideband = 9.76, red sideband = 11.2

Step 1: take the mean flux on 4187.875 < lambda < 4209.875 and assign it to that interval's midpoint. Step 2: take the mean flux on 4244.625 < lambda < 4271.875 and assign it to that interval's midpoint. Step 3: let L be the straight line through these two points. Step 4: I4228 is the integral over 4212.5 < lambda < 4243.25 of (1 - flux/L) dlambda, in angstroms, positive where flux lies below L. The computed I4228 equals 0.62 angstroms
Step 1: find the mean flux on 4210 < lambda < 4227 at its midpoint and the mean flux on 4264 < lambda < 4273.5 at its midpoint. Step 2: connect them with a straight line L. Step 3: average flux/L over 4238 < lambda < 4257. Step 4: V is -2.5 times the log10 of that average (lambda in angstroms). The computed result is 0.03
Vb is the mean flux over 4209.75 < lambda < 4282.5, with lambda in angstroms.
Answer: 10.3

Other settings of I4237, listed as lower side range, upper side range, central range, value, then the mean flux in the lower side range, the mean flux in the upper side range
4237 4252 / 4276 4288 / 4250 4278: -0.6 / 10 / 10.4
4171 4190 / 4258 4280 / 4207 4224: -0.7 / 9.7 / 10.6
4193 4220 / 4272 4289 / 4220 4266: 0.1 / 10.1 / 10.2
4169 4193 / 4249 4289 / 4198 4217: 0.7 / 9.82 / 10.4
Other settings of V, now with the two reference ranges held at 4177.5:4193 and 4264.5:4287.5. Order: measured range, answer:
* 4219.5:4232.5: 0.023 mag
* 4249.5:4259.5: -0.013 mag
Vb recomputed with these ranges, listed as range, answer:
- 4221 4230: 9.5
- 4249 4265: 10.5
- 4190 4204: 9.91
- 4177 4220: 10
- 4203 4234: 10.1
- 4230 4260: 10.1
